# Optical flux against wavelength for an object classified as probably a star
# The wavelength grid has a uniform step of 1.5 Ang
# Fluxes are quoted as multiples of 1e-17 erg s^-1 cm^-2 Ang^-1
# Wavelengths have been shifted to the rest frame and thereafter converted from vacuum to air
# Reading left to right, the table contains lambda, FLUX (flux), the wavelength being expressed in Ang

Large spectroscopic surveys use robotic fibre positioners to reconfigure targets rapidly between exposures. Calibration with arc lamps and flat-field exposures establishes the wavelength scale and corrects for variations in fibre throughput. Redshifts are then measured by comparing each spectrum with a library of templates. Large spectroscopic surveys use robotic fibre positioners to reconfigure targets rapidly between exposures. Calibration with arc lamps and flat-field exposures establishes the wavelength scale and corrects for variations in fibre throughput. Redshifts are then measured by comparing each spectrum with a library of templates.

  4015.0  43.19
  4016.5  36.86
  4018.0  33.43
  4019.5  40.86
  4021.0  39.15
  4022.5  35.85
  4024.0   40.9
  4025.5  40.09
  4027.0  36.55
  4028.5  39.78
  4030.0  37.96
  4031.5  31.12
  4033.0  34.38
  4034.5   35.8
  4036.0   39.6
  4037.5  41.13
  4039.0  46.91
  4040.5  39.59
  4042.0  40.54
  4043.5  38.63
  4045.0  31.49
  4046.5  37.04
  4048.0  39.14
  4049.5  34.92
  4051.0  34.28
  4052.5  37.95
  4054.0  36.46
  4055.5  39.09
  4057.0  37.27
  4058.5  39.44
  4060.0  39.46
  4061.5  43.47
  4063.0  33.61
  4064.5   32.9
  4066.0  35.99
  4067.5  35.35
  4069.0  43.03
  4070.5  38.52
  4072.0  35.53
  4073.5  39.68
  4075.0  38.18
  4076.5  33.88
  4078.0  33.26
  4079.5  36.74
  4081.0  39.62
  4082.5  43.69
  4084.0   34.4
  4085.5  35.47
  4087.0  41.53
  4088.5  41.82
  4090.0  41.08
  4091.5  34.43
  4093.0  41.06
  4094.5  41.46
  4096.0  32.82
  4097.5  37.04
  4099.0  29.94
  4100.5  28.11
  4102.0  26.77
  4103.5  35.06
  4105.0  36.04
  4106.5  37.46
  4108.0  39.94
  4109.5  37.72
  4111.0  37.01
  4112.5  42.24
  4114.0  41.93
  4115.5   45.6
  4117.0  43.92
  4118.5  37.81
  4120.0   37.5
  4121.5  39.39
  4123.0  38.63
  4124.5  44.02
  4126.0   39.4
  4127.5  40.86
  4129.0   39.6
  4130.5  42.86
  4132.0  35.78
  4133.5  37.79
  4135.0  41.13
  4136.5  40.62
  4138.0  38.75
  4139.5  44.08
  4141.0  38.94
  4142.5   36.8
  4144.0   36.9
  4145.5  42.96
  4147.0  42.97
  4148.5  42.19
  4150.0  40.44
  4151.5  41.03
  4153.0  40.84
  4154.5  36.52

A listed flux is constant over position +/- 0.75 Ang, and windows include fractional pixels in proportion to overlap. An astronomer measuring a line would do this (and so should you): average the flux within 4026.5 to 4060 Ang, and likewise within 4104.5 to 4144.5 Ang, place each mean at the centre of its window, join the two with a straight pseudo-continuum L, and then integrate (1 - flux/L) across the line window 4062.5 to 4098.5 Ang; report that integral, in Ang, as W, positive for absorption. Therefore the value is 1.1 Ang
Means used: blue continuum 37.7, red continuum 39.8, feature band 37.5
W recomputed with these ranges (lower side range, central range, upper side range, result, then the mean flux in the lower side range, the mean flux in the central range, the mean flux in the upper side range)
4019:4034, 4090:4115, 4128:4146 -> 1.7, 37.6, 36.4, 39.7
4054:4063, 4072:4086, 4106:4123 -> 0.8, 39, 37.2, 40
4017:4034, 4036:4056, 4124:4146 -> -0.3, 37.3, 38.3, 40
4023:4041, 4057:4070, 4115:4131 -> 0.5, 38.6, 37.9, 40.8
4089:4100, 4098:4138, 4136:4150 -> 0.2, 36.7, 38.4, 40.5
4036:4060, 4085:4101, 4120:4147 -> 0.9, 38.3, 37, 39.9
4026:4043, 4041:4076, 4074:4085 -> 0.3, 38.5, 37.5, 37.1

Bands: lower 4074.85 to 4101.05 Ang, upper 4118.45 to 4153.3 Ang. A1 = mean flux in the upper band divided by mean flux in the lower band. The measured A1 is 1.08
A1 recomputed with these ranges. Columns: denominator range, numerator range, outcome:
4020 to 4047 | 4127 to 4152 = 1.05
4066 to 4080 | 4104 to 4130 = 1.08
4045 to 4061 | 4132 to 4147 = 1.06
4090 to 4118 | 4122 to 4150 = 1.08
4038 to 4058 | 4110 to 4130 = 1.07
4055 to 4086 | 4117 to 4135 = 1.06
